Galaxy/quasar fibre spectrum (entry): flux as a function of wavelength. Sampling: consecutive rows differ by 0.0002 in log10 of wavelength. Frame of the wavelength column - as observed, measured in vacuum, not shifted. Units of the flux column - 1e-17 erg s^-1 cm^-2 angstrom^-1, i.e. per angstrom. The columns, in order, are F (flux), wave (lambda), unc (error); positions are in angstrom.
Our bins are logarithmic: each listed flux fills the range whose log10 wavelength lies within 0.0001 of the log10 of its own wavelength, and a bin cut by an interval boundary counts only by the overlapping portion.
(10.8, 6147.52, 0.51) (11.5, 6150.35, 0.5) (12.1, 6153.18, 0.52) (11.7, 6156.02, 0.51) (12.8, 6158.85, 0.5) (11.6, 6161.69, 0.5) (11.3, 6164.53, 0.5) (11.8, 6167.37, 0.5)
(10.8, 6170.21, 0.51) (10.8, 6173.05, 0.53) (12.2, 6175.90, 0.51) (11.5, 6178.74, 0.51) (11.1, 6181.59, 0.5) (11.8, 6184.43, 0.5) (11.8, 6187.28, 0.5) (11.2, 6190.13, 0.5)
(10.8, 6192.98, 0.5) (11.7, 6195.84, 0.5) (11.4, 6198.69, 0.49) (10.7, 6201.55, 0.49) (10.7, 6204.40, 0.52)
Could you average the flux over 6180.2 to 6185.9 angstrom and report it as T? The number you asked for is 11.5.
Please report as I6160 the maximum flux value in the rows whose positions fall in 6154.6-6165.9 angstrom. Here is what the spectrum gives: 12.8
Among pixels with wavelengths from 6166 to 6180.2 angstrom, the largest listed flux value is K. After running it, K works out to 12.2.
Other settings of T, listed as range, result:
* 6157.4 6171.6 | 11.7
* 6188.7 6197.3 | 11.2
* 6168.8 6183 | 11.3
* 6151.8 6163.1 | 12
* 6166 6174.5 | 11.1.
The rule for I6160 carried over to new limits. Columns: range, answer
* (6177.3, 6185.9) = 11.8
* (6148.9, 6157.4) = 12.1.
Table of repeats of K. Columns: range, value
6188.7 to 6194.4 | 11.2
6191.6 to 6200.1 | 11.7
